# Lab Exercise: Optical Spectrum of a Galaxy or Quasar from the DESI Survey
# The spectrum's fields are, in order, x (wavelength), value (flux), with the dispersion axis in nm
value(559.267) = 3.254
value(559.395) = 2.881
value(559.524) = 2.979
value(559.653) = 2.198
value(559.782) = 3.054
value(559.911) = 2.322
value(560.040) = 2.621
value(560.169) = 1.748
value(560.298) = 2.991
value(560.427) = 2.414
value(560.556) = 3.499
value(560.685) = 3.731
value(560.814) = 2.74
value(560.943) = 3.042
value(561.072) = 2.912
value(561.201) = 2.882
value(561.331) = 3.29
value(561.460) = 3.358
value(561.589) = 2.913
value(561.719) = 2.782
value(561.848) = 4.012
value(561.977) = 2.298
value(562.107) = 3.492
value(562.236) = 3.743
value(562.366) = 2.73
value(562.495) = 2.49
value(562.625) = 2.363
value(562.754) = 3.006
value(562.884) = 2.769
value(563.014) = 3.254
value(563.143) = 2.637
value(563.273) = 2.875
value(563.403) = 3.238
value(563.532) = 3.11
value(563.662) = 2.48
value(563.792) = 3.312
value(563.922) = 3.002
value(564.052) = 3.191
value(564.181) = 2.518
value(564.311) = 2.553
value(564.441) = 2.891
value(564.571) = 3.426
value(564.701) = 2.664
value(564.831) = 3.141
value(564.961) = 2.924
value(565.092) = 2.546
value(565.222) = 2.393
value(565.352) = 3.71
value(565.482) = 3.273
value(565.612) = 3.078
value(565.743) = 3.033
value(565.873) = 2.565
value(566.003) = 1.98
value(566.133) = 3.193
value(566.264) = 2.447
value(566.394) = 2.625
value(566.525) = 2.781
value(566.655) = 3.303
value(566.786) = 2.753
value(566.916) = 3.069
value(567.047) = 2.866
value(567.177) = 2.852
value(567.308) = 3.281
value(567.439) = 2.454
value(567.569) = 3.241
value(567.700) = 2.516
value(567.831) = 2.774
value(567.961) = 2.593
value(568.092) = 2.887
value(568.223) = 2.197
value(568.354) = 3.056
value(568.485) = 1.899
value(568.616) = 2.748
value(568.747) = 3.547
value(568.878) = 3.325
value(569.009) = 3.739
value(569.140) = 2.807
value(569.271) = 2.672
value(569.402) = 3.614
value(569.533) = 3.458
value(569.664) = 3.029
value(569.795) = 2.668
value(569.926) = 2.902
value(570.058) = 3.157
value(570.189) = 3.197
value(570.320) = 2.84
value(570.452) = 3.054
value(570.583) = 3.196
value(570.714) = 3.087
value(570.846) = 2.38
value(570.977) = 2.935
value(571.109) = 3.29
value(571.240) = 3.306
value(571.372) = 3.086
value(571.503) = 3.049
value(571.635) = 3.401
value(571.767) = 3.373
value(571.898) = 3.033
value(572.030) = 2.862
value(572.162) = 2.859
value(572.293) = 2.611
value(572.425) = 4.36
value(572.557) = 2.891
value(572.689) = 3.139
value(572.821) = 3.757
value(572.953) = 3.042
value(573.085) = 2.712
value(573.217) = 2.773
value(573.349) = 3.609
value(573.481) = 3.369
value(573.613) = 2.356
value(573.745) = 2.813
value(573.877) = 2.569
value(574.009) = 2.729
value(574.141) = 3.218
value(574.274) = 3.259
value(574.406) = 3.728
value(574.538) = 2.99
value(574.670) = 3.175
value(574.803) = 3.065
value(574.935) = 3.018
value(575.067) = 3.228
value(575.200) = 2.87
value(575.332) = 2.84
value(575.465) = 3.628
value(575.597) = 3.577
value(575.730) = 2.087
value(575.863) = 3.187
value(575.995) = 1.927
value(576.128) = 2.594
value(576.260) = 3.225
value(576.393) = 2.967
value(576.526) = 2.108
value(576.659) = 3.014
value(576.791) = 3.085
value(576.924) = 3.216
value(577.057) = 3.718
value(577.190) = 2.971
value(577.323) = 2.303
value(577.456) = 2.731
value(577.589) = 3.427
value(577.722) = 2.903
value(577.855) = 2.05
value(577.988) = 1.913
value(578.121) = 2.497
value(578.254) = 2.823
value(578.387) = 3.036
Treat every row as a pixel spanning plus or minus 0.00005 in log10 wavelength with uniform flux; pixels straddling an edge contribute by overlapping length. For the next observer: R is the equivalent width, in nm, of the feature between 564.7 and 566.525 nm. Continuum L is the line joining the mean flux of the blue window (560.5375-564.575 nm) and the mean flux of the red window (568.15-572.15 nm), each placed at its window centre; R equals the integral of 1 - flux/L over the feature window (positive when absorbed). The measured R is 0.11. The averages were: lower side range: 3.01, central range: 2.83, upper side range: 3.03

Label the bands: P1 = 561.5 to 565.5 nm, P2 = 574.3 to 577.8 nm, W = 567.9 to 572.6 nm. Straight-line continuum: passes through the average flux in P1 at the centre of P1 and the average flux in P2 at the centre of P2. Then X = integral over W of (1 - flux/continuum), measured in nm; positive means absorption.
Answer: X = -0.09 nm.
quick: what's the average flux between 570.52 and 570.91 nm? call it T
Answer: 2.89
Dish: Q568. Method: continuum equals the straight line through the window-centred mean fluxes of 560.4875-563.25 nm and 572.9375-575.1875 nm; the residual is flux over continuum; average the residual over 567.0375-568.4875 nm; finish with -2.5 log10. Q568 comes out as 0.11 mag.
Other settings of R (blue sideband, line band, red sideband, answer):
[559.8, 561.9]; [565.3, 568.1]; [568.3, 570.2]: 0.137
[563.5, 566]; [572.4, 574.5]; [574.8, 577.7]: -0.133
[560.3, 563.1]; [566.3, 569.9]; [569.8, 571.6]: 0.139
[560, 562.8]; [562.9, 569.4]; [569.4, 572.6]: 0.291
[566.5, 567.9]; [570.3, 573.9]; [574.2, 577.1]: -0.124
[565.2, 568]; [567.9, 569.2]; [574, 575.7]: 0.025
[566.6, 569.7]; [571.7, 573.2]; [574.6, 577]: -0.101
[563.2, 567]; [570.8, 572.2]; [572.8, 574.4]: -0.034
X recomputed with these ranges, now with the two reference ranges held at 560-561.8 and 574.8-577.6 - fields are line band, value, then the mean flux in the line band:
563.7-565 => -0.01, 2.95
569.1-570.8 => -0.07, 3.05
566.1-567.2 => 0.03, 2.87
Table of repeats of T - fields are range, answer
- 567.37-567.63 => 2.85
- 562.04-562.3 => 3.61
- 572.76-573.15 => 3.16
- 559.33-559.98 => 2.69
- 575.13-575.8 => 3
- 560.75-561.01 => 2.9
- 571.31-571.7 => 3.18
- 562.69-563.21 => 2.91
